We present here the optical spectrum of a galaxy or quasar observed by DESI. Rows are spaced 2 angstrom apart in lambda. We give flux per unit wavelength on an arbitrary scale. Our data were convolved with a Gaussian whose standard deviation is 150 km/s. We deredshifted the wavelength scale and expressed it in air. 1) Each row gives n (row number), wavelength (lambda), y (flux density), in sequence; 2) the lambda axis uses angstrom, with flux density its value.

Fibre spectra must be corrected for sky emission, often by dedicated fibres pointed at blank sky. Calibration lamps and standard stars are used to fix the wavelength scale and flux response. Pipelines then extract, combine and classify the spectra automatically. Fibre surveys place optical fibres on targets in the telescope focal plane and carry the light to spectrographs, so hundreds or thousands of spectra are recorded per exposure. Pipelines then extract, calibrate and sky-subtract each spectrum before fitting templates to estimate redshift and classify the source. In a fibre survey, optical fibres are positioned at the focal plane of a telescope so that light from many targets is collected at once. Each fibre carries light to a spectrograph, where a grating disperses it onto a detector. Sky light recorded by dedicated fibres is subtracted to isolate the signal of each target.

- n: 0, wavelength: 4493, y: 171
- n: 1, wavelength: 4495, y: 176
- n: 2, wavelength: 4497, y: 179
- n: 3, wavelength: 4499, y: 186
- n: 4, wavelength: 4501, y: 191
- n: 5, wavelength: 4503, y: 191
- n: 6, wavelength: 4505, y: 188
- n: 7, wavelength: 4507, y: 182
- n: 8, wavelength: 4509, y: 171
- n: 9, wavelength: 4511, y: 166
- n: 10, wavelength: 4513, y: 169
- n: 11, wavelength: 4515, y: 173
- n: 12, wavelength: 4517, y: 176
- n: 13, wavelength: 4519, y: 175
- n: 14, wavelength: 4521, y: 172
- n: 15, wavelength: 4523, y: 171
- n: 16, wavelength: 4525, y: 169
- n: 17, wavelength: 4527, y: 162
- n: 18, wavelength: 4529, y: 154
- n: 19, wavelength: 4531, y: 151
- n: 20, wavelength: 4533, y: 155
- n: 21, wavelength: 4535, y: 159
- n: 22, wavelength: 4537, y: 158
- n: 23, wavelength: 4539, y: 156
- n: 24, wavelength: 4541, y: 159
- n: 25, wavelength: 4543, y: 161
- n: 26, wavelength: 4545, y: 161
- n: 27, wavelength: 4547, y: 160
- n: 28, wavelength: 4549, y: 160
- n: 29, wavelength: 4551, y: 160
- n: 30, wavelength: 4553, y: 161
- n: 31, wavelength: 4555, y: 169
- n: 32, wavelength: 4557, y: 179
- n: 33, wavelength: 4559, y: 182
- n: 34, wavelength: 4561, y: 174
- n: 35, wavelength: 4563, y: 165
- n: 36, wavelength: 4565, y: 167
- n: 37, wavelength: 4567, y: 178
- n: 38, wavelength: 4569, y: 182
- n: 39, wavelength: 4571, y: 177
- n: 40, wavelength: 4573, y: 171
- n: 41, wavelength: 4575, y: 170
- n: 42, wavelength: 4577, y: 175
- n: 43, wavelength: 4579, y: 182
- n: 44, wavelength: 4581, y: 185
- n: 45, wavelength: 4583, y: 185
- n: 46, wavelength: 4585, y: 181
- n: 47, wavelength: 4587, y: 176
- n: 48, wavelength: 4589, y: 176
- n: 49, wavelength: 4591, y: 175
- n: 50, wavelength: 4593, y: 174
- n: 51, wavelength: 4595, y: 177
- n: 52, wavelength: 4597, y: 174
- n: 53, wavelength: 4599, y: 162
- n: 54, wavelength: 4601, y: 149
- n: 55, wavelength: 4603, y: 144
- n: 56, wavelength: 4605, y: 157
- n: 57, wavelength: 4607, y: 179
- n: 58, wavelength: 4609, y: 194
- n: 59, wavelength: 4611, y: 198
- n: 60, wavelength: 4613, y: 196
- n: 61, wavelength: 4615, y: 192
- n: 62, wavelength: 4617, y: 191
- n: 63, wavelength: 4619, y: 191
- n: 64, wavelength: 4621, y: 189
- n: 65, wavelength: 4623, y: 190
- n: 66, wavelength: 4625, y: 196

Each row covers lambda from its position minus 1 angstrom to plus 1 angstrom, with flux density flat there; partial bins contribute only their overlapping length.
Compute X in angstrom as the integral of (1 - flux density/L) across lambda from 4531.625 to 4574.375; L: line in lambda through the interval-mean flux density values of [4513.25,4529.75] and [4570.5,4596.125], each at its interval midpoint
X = 1.7 angstrom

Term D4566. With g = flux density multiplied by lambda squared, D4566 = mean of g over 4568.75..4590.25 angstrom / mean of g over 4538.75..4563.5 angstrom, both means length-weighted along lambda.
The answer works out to 1.09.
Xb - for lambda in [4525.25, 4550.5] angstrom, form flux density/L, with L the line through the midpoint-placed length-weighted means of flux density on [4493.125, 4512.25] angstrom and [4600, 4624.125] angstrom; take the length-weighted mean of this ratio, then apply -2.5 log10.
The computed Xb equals 0.14 mag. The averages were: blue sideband 180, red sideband 181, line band 158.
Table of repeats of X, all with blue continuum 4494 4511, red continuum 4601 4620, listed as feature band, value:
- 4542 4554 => 1.4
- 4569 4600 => 0.8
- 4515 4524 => 0.4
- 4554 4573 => 0.7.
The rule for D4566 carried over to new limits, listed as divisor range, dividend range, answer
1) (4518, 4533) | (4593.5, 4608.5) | 1.04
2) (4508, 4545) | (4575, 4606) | 1.07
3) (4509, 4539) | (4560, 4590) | 1.09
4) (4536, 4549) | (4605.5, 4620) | 1.23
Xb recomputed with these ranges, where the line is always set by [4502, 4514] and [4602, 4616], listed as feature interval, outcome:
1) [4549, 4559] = 0.068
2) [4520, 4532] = 0.096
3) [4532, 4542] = 0.136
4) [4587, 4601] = 0.051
